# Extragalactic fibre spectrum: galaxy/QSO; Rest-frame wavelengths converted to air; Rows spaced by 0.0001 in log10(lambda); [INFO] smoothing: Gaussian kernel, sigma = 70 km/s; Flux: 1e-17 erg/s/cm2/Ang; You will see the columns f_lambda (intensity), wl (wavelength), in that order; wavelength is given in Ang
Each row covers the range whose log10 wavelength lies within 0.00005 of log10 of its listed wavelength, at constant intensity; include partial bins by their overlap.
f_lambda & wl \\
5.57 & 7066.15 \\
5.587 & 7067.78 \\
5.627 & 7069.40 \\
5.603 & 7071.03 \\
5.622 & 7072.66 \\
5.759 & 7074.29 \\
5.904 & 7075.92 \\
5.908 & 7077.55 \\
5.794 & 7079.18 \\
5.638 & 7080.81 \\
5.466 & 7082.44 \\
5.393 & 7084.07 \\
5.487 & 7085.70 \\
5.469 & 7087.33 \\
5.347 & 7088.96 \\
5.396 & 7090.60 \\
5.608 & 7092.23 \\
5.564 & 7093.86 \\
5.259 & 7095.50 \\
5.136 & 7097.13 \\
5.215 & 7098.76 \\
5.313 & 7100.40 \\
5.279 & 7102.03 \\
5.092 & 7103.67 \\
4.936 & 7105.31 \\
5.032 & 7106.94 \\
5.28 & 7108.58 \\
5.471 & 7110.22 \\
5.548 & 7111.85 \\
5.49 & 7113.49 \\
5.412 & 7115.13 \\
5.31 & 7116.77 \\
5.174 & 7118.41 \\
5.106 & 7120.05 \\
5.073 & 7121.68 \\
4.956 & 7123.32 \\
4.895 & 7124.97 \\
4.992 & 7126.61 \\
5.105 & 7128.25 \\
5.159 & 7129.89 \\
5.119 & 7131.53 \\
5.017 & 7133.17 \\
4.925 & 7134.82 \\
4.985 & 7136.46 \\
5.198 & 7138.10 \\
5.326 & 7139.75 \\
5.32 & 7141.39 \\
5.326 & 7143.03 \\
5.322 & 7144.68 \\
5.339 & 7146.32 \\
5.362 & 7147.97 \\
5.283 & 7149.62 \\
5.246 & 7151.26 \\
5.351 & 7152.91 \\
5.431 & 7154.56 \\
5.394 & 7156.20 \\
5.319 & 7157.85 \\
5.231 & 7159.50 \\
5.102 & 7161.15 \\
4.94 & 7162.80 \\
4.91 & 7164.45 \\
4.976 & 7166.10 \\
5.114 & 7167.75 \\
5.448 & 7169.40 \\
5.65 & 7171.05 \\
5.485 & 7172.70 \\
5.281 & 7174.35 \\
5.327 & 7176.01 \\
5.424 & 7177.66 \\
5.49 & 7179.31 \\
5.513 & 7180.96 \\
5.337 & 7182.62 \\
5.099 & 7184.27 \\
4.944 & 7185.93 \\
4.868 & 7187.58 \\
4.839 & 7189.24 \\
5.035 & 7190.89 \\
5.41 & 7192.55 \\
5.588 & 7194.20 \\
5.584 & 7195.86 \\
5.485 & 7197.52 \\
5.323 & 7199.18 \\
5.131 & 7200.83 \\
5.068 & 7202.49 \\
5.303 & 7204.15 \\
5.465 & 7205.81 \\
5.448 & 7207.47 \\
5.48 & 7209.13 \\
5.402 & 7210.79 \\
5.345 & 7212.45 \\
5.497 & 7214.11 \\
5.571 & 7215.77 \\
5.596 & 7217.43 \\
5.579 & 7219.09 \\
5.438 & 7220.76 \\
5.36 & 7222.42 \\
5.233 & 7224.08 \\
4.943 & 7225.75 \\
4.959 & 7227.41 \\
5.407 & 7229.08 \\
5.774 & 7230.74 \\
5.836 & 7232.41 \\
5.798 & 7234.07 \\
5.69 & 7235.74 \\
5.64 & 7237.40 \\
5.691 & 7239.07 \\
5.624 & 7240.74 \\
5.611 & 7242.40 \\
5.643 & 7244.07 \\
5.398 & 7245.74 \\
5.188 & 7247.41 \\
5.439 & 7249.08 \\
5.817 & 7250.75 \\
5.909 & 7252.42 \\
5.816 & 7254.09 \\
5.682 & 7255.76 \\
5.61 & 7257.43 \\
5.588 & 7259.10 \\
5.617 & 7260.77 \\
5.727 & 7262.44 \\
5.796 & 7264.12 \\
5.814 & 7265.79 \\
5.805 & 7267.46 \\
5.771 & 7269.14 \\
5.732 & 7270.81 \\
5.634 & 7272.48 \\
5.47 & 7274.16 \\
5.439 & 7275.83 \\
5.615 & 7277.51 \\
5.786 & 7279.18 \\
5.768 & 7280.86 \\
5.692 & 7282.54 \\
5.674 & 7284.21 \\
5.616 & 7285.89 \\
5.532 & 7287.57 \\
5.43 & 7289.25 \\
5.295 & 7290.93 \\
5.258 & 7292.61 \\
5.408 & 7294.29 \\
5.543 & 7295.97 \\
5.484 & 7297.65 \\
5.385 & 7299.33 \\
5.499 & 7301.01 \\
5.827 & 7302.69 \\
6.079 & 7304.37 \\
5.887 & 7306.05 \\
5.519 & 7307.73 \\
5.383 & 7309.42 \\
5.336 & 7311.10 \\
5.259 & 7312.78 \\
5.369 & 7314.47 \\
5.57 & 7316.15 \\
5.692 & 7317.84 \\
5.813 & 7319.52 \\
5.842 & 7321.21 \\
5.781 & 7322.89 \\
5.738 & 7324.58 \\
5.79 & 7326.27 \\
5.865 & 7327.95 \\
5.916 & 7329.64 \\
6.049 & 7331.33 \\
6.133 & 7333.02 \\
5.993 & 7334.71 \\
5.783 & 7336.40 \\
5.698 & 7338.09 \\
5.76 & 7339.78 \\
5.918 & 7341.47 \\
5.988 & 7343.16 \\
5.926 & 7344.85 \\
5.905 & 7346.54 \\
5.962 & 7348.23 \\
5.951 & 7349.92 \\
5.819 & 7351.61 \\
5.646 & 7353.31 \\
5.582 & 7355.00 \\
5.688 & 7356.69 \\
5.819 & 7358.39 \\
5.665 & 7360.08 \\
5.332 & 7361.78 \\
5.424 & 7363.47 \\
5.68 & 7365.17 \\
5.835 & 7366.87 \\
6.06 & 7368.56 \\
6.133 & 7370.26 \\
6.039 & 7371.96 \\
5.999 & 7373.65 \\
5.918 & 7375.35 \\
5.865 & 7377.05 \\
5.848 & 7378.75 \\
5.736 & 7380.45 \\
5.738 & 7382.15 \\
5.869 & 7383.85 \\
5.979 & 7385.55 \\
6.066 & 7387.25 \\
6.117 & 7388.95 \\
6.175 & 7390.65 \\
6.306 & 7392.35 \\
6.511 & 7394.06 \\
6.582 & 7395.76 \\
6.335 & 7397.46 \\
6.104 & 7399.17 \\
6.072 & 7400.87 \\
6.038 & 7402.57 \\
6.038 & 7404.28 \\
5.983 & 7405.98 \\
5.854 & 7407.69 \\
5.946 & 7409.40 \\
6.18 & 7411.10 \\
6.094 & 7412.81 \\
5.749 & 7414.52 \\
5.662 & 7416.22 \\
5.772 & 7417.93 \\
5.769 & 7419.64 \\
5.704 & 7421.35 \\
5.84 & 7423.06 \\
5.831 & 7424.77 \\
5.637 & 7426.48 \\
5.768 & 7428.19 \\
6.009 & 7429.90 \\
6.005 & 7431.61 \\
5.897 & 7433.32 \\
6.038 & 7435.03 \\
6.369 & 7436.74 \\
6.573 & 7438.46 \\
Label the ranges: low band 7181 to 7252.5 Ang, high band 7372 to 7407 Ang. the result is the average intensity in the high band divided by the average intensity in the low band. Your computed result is 1.12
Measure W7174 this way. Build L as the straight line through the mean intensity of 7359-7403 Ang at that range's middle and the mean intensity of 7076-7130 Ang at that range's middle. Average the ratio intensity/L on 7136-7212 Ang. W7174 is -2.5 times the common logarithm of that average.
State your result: 0.042 mag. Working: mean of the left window 5.32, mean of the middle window 5.28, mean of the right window 5.98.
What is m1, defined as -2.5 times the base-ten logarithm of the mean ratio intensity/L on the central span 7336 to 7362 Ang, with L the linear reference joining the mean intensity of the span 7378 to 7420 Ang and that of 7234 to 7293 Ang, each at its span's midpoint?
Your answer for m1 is 0.02 mag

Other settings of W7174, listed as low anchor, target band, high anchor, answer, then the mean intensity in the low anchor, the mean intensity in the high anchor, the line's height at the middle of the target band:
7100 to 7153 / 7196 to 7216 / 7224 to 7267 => 0.02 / 5.2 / 5.59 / 5.46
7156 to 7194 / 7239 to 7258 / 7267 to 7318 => -0.03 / 5.23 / 5.57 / 5.44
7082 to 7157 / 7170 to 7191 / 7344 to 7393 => 0.03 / 5.26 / 5.86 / 5.41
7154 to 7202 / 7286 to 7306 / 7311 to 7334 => 0.02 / 5.26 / 5.74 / 5.65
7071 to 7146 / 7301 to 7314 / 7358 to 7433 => 0.03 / 5.32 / 5.93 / 5.75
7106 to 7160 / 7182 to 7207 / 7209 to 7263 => 0.04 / 5.23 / 5.54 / 5.42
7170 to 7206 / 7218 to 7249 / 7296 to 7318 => -0.02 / 5.3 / 5.56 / 5.4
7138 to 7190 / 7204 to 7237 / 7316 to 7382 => -0.01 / 5.26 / 5.83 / 5.43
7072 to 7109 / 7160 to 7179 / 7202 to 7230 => 0.03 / 5.43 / 5.36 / 5.39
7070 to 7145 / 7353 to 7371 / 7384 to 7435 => 0.03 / 5.32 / 6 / 5.89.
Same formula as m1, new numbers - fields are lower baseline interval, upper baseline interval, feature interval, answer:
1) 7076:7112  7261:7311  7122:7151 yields 0.06 mag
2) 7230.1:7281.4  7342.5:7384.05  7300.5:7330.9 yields 0.01 mag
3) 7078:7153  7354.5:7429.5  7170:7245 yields 0.02 mag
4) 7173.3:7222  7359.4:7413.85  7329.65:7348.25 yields -0.02 mag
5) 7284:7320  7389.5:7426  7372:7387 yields 0.00 mag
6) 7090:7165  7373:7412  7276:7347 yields 0.02 mag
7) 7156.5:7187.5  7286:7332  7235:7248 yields -0.03 mag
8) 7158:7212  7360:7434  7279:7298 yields 0.01 mag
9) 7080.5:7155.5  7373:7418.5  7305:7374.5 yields 0.02 mag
